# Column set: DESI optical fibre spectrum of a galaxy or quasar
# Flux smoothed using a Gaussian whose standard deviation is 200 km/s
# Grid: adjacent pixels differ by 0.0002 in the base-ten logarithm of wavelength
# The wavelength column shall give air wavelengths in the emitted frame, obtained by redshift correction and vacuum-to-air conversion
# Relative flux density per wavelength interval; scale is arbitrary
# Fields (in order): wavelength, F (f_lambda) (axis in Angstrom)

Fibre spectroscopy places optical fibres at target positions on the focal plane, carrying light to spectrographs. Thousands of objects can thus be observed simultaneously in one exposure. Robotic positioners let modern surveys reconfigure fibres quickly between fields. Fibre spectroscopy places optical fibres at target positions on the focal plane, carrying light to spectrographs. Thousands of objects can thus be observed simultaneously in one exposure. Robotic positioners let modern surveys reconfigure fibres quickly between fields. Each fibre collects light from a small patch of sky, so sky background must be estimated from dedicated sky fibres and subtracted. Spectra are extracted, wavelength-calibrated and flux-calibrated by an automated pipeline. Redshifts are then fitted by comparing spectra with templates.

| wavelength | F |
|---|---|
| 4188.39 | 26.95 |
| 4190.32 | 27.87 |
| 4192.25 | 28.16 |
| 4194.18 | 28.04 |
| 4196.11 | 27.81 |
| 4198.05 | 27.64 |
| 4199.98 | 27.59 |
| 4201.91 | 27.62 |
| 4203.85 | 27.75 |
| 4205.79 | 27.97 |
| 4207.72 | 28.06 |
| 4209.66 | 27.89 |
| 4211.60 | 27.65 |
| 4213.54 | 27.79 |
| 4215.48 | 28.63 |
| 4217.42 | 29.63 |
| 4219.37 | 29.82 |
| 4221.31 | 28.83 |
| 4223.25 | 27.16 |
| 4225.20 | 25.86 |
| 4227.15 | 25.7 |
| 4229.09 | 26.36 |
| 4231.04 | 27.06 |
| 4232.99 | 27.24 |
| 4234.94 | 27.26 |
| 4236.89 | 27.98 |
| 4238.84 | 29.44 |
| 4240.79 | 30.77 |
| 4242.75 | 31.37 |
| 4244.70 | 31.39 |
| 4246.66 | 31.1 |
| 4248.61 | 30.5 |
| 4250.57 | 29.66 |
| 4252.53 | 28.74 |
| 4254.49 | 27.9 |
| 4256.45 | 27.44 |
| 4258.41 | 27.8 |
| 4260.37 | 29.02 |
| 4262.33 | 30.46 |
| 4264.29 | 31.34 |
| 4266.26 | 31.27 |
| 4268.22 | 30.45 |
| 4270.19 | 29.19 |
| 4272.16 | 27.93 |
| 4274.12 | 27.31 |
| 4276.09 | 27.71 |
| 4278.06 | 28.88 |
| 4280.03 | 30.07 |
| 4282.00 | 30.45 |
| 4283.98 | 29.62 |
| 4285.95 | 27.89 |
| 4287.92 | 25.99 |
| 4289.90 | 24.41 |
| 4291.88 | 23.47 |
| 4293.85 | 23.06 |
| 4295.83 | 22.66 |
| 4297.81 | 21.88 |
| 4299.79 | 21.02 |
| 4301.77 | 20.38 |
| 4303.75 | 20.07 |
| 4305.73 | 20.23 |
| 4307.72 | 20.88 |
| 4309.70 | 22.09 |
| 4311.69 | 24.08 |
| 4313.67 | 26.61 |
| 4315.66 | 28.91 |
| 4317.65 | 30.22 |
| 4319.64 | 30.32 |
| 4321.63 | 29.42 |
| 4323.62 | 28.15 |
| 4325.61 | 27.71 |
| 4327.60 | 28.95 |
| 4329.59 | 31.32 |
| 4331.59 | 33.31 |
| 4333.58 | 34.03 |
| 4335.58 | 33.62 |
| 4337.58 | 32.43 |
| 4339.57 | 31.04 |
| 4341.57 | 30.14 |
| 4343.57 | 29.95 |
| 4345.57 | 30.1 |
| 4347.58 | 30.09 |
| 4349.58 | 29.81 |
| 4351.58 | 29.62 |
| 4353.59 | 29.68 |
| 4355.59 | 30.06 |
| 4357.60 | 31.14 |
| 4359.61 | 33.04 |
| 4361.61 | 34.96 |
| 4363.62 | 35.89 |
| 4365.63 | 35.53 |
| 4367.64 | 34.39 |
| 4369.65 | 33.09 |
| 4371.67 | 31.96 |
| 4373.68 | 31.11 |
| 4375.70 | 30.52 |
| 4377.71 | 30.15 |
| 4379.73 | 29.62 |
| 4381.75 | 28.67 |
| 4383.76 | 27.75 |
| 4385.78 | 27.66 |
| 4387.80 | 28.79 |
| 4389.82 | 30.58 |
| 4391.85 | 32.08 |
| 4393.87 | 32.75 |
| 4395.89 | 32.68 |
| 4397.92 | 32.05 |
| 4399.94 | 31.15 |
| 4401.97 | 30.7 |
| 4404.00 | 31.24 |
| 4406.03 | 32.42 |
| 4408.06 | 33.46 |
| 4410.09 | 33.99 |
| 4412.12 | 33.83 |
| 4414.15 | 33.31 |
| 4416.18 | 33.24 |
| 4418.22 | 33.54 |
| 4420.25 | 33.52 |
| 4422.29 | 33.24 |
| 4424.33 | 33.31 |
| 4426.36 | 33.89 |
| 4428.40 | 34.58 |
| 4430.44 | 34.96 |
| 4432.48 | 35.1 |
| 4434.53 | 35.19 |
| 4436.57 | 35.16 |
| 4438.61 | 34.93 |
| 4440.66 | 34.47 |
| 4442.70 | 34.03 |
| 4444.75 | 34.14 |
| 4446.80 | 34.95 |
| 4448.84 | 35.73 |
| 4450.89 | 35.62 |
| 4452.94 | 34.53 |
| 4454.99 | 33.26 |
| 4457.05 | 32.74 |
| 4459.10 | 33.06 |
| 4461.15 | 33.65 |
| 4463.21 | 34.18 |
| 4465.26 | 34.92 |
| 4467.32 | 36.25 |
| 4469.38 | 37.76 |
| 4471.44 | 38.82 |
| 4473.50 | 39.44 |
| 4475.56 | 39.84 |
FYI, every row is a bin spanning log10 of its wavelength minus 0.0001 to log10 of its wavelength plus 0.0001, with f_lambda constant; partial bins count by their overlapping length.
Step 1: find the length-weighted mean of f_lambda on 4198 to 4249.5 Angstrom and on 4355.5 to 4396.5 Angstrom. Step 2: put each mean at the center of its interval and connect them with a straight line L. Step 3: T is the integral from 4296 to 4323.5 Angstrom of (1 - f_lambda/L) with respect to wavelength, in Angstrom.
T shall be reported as 5.3 Angstrom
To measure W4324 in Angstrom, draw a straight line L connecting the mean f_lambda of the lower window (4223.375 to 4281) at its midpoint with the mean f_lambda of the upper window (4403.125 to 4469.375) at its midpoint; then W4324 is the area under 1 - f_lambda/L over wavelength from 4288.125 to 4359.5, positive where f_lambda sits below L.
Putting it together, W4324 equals 7.9 Angstrom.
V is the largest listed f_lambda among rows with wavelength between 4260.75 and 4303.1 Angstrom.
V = 31.34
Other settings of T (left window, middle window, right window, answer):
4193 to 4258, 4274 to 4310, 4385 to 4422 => 6.2 Angstrom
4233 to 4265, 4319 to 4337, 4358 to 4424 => 0.1 Angstrom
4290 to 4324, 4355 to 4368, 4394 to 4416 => -2.1 Angstrom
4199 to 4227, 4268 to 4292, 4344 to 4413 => 1.1 Angstrom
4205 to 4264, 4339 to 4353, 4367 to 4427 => 0.3 Angstrom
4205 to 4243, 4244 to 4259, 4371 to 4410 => -0.4 Angstrom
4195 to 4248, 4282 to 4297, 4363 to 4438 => 2.1 Angstrom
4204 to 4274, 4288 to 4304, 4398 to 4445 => 4.1 Angstrom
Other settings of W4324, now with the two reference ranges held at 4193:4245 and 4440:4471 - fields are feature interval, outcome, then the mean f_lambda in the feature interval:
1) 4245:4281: 0.04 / 29.3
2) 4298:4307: 2.92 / 20.6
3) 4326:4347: 0.02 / 31.3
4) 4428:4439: -0.30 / 35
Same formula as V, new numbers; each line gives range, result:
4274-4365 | 35.89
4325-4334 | 34.03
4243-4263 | 31.39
